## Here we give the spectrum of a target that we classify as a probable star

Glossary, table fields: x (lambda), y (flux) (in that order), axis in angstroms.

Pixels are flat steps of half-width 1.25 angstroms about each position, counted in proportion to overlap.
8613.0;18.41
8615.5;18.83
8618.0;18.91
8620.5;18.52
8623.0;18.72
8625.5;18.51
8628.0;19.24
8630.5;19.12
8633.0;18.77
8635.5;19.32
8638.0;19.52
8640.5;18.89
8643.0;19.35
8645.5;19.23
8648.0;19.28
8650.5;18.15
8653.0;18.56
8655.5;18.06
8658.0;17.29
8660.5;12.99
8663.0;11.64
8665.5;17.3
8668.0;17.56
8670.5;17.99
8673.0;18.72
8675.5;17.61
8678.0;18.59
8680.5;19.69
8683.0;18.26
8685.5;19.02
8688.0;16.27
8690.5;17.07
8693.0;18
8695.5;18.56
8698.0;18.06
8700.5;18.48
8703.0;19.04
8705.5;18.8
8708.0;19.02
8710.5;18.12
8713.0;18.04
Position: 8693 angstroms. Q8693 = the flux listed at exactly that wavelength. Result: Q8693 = 18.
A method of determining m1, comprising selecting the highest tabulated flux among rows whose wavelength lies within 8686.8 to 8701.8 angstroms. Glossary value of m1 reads 18.56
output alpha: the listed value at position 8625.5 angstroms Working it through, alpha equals 18.51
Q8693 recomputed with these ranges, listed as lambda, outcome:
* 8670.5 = 17.99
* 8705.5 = 18.8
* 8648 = 19.28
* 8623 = 18.72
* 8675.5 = 17.61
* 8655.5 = 18.06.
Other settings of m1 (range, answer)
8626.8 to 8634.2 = 19.24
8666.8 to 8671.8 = 17.99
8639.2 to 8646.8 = 19.35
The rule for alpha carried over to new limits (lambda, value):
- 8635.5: 19.32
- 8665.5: 17.3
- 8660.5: 12.99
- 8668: 17.56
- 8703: 19.04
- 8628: 19.24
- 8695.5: 18.56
